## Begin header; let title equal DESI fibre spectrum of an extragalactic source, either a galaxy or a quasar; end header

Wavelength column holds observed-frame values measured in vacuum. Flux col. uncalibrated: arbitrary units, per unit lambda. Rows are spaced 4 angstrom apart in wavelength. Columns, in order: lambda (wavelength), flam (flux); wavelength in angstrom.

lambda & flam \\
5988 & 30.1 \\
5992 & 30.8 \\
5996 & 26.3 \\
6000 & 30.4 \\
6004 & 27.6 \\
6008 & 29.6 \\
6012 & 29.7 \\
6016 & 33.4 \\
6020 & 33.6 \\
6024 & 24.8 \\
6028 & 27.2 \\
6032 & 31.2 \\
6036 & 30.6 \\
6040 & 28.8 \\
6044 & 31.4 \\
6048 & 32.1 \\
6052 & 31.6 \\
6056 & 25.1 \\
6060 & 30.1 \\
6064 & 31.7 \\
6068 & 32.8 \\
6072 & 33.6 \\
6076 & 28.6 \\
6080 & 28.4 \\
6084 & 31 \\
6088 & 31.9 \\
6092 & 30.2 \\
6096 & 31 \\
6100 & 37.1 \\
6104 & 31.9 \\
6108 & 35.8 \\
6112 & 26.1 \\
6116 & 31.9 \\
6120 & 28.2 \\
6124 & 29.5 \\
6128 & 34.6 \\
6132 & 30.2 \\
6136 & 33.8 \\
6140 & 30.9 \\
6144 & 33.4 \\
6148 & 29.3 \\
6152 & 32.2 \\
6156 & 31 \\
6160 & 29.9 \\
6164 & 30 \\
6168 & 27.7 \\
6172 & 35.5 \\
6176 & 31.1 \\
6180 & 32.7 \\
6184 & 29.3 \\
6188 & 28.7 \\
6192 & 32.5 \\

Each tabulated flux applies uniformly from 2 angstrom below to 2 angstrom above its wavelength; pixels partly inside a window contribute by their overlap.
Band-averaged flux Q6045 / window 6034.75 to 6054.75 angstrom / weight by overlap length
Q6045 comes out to 30.7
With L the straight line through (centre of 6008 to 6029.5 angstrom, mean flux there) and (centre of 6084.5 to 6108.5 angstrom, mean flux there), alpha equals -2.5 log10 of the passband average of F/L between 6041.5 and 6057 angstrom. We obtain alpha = 0.02 mag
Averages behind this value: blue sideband 29.8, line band 30.3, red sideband 32.7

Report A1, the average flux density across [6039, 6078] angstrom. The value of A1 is 30.6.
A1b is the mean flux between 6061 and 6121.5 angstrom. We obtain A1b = 31.4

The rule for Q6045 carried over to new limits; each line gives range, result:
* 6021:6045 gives 29.1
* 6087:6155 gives 31.6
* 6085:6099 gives 31.5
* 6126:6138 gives 32.9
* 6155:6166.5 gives 30.1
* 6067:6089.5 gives 31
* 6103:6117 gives 31.4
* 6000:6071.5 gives 30.2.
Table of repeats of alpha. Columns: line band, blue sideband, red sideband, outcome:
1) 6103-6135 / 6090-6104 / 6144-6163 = 0.03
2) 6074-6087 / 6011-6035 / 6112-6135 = 0.03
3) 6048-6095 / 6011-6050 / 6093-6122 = 0.02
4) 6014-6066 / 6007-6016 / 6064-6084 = 0.02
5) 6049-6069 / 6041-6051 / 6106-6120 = 0.04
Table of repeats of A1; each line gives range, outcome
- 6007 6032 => 29.8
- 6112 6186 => 31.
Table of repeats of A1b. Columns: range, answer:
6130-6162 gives 31.3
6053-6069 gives 29.8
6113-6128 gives 30.2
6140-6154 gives 31.5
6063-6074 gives 32.8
